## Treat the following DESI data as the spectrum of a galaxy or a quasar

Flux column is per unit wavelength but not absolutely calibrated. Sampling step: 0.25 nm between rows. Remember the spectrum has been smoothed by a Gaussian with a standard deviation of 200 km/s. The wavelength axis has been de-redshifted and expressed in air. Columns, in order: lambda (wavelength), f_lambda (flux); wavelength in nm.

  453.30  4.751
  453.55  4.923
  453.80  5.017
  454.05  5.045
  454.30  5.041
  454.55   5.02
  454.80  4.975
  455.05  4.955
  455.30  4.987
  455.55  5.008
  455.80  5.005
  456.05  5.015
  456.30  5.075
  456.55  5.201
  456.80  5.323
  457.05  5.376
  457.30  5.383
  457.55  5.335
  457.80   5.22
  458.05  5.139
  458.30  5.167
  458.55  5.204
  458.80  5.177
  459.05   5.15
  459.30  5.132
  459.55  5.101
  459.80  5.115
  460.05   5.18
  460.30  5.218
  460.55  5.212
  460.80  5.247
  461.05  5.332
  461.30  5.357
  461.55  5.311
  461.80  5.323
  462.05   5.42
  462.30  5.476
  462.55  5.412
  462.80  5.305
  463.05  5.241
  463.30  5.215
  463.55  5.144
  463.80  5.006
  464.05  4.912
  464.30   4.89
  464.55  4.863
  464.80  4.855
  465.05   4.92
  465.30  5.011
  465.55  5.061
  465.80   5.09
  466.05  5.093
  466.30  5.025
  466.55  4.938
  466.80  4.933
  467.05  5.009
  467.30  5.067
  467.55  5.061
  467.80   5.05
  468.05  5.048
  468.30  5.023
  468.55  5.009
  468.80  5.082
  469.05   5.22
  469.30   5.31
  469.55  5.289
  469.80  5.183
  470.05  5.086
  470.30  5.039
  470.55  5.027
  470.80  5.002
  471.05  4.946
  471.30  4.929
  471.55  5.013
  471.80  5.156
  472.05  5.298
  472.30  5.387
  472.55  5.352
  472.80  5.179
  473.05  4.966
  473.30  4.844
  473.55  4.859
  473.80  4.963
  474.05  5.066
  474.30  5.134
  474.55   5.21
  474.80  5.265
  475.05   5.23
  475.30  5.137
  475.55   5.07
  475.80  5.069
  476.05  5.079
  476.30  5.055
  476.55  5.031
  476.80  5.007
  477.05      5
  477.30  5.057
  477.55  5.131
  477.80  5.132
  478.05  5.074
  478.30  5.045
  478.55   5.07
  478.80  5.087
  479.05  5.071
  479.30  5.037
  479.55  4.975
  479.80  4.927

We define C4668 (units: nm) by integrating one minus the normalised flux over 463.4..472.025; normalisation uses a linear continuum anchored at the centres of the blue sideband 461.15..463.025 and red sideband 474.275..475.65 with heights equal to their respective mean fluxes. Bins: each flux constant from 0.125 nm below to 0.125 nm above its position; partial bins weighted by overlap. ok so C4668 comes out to 0.39 nm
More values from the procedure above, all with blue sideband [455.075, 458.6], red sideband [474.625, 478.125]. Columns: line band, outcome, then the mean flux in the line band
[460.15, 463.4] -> -0.103 nm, 5.31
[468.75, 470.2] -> -0.022 nm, 5.2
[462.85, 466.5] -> 0.080 nm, 5.03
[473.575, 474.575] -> 0.009 nm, 5.06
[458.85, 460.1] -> 0.005 nm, 5.14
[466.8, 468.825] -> 0.037 nm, 5.03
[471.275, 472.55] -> -0.020 nm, 5.19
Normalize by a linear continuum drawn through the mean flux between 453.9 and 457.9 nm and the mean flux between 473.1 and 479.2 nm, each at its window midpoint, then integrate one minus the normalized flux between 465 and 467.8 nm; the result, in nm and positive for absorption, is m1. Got 0.04 nm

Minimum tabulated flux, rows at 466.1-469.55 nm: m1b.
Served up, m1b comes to 4.933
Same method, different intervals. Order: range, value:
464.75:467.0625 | 4.855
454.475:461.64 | 4.955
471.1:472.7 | 4.929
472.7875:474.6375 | 4.844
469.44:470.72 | 5.027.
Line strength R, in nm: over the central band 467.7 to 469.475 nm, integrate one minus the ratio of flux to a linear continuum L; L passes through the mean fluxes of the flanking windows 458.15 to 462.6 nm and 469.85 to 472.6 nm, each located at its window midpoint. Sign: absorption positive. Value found 0.01 nm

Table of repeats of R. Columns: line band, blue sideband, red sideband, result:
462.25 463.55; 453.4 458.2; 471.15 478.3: -0.05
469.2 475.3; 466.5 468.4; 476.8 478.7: -0.09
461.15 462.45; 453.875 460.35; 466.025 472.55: -0.07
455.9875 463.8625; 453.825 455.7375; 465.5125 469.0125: -0.34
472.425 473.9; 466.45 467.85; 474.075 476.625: 0.02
